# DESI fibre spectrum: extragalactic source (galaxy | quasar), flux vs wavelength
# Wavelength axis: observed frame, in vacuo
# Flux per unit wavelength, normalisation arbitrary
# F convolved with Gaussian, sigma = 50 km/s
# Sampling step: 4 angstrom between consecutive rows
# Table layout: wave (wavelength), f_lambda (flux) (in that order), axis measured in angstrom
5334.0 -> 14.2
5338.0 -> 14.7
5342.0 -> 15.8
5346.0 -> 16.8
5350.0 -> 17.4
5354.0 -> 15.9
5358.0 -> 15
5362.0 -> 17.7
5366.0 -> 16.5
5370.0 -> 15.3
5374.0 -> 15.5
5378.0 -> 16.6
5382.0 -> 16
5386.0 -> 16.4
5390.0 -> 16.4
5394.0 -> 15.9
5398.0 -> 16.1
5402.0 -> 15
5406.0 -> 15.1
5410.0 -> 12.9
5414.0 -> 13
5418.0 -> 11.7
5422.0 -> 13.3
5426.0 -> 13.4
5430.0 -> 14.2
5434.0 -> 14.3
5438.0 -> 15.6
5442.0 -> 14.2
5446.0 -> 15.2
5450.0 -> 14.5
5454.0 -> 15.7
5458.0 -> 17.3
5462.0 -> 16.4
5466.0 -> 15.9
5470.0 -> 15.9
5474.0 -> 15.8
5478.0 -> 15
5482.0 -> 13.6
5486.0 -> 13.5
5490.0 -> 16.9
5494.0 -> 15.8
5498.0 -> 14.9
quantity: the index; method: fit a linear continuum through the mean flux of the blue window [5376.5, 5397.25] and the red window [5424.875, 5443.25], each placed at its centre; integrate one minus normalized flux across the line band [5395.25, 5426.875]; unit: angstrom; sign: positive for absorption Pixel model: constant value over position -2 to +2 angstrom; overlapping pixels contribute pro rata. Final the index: 3.0 angstrom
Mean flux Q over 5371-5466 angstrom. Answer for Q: 15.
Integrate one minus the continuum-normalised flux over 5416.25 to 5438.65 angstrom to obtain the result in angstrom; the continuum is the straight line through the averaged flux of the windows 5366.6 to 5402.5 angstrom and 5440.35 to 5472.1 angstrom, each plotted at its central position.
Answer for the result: 3.01 angstrom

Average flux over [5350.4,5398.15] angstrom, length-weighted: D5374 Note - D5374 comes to 16.2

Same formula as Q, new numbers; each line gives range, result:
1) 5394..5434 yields 14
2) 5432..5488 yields 15.2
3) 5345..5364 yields 16.5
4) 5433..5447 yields 14.8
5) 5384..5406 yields 15.9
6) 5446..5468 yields 15.9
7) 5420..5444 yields 14.2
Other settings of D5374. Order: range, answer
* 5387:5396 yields 16.2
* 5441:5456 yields 14.9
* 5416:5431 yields 13.1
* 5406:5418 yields 13.1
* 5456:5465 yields 16.7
